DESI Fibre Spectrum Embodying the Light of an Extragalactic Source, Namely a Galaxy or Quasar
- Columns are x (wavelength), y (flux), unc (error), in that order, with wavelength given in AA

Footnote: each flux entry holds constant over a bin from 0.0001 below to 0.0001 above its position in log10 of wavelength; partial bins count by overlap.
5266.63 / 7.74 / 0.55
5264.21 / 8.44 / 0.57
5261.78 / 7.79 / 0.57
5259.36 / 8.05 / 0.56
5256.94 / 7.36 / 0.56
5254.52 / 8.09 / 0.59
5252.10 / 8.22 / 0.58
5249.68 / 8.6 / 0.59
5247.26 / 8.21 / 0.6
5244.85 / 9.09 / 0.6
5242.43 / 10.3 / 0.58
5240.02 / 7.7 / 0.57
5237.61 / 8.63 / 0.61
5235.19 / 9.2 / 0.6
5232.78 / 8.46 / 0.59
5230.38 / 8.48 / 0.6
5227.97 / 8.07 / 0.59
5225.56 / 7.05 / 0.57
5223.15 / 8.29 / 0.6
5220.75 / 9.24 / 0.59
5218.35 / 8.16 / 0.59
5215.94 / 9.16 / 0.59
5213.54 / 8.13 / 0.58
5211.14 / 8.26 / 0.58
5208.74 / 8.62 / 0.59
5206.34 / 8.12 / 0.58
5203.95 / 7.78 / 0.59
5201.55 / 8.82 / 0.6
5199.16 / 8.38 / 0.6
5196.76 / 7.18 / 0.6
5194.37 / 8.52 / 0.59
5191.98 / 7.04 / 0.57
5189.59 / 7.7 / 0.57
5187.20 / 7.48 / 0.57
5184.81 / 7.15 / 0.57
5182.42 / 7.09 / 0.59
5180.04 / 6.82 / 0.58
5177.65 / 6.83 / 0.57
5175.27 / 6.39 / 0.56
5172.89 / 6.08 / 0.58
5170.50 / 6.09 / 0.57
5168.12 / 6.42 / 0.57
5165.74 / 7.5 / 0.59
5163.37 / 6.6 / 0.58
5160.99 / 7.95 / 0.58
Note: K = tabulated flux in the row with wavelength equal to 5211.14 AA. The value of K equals 8.26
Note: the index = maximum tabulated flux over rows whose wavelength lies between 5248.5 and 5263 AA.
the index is 8.6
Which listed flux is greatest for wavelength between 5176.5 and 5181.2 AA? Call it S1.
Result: 6.83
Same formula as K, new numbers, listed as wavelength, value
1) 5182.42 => 7.09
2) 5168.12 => 6.42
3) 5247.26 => 8.21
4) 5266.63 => 7.74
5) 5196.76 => 7.18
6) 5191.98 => 7.04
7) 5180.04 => 6.82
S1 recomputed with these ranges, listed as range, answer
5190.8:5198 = 8.52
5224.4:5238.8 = 9.2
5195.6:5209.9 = 8.82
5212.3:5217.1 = 9.16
